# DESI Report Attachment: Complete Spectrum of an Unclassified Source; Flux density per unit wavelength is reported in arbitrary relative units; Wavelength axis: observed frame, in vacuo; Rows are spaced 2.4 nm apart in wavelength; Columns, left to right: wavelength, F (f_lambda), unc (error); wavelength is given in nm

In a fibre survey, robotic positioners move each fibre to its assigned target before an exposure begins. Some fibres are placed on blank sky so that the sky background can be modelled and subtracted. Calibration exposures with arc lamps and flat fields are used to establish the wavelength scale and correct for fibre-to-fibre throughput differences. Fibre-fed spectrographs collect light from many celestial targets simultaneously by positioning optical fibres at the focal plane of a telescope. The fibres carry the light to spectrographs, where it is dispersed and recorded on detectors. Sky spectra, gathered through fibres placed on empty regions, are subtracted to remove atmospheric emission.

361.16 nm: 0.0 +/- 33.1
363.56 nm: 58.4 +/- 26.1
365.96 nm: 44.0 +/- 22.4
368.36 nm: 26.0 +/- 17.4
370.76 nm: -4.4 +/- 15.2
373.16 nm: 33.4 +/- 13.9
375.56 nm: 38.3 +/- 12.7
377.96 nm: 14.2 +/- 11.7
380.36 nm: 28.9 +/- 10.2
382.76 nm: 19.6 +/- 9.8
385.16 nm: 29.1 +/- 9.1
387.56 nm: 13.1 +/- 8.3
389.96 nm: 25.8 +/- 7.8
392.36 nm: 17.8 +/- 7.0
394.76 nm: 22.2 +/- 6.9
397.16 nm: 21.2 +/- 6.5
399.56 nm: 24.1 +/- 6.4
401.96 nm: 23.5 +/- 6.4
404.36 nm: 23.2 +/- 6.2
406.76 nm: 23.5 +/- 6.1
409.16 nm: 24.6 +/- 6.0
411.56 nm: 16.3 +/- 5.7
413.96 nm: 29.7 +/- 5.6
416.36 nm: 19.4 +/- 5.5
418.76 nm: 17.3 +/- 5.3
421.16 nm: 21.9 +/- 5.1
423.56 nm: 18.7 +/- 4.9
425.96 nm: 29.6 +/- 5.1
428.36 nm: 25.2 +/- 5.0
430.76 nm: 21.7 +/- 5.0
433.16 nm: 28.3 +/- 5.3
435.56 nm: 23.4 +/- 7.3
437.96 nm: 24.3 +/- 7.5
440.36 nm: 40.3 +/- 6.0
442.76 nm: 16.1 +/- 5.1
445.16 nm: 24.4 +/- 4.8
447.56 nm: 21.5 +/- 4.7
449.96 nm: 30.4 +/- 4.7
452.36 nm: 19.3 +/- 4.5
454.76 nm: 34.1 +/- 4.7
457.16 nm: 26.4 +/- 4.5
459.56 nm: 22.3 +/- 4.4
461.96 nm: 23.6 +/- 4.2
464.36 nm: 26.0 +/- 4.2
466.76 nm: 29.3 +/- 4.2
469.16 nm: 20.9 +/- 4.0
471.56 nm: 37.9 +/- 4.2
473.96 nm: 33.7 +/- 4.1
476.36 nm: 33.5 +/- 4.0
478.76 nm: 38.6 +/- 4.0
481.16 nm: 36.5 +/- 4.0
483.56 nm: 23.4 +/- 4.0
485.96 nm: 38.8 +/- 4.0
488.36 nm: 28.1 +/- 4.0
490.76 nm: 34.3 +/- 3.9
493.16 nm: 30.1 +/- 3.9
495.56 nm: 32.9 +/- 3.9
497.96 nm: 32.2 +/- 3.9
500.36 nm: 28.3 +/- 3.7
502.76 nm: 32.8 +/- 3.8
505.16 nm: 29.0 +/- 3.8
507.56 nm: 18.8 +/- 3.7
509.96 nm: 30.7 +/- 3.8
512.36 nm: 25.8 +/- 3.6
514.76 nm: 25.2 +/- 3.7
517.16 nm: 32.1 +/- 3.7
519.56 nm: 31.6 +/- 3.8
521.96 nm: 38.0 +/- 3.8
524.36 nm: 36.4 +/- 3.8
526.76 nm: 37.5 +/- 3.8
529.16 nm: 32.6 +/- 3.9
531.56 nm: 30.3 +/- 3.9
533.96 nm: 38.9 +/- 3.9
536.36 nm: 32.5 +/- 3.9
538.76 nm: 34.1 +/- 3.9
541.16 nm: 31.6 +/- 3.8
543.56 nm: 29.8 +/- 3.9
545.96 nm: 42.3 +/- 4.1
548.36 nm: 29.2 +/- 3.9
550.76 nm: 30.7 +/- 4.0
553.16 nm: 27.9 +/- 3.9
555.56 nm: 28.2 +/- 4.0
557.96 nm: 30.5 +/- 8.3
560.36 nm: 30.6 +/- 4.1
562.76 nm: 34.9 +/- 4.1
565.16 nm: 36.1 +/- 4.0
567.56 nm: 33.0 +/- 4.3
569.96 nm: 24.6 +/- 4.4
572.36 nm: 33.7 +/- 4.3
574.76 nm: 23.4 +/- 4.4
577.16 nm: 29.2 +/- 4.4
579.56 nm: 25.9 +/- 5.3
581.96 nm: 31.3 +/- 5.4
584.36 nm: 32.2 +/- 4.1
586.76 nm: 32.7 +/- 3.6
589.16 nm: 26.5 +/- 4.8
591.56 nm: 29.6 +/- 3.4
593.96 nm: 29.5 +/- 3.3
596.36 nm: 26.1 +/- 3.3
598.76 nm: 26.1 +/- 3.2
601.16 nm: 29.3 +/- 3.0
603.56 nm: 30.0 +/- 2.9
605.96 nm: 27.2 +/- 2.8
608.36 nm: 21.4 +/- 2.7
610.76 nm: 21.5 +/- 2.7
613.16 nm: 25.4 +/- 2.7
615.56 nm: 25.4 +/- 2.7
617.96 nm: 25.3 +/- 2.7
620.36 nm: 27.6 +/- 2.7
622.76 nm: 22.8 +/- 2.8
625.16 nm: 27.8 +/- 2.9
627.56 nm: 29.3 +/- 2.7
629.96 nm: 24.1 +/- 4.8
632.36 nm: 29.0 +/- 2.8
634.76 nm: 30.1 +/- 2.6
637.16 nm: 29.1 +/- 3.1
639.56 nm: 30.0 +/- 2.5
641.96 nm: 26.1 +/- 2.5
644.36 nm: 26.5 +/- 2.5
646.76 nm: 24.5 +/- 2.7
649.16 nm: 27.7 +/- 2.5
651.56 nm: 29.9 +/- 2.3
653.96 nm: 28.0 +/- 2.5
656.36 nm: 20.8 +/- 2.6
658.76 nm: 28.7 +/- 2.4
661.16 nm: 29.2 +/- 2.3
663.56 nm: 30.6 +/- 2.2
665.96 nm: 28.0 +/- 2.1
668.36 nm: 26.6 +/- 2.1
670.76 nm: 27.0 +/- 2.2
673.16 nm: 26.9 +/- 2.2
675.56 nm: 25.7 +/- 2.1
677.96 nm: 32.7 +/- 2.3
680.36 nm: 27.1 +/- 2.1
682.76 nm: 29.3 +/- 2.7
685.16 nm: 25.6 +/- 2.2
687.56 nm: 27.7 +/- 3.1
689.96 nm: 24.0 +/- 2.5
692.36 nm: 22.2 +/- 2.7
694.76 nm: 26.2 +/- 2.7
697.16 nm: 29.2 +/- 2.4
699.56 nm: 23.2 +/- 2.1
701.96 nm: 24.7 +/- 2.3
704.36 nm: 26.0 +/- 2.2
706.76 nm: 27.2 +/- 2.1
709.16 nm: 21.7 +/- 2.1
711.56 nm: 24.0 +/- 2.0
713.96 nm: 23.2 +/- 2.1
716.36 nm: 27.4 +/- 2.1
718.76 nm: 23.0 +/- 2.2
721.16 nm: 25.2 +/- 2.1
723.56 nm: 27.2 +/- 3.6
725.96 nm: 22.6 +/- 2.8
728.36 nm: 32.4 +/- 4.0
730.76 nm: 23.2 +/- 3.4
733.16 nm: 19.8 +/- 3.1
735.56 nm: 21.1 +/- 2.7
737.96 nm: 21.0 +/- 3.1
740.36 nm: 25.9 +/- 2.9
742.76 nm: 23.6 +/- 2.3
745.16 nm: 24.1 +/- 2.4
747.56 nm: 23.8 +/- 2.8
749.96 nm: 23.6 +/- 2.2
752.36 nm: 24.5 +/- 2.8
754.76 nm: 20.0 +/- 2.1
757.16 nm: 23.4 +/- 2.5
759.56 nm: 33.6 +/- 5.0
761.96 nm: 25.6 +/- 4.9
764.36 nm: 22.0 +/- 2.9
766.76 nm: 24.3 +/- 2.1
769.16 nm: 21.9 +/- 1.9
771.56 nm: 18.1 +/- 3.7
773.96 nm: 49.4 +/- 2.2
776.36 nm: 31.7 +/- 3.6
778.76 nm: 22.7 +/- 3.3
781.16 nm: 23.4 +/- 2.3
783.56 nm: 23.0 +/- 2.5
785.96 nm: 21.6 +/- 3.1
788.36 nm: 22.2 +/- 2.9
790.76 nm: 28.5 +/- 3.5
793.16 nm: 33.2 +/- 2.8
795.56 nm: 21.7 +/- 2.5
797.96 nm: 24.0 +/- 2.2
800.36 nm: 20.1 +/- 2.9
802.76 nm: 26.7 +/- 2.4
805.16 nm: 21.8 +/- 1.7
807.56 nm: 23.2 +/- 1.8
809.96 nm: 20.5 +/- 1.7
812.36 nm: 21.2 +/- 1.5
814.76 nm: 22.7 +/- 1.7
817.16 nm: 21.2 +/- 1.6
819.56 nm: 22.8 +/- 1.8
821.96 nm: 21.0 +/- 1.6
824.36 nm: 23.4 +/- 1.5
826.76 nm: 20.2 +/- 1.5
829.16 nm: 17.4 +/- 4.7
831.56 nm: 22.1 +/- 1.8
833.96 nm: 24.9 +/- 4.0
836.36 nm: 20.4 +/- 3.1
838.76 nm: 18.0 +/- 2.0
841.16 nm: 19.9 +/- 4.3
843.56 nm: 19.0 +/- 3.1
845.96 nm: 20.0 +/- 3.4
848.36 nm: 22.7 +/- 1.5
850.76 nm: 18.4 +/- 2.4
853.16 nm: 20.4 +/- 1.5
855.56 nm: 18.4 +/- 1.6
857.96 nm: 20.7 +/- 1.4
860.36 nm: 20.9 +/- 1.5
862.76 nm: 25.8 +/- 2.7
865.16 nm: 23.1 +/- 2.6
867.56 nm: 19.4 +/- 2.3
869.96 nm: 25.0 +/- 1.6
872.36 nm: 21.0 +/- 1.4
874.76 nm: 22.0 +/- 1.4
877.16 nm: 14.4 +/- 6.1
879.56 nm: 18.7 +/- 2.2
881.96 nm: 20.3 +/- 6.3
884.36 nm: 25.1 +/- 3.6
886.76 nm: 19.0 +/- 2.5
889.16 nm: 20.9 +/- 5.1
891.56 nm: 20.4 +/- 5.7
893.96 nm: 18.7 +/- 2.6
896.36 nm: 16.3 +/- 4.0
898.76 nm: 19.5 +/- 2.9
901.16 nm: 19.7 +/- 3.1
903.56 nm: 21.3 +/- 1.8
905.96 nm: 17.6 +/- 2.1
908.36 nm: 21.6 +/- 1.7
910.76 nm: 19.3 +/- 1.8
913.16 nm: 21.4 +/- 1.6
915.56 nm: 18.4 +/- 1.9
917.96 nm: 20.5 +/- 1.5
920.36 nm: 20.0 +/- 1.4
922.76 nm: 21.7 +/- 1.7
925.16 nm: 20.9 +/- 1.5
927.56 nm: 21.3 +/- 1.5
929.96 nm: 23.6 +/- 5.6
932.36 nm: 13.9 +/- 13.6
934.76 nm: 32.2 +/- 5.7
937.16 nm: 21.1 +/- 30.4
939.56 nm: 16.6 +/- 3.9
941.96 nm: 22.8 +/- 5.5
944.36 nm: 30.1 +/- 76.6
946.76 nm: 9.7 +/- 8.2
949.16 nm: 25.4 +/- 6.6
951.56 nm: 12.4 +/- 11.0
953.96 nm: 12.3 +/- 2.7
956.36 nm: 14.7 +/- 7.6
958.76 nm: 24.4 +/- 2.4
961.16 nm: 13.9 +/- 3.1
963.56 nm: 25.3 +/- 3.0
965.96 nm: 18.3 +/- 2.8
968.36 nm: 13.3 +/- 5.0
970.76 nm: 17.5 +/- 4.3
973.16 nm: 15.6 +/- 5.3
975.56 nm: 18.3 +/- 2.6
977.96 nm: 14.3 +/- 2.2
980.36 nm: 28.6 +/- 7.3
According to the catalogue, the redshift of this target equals 0.179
